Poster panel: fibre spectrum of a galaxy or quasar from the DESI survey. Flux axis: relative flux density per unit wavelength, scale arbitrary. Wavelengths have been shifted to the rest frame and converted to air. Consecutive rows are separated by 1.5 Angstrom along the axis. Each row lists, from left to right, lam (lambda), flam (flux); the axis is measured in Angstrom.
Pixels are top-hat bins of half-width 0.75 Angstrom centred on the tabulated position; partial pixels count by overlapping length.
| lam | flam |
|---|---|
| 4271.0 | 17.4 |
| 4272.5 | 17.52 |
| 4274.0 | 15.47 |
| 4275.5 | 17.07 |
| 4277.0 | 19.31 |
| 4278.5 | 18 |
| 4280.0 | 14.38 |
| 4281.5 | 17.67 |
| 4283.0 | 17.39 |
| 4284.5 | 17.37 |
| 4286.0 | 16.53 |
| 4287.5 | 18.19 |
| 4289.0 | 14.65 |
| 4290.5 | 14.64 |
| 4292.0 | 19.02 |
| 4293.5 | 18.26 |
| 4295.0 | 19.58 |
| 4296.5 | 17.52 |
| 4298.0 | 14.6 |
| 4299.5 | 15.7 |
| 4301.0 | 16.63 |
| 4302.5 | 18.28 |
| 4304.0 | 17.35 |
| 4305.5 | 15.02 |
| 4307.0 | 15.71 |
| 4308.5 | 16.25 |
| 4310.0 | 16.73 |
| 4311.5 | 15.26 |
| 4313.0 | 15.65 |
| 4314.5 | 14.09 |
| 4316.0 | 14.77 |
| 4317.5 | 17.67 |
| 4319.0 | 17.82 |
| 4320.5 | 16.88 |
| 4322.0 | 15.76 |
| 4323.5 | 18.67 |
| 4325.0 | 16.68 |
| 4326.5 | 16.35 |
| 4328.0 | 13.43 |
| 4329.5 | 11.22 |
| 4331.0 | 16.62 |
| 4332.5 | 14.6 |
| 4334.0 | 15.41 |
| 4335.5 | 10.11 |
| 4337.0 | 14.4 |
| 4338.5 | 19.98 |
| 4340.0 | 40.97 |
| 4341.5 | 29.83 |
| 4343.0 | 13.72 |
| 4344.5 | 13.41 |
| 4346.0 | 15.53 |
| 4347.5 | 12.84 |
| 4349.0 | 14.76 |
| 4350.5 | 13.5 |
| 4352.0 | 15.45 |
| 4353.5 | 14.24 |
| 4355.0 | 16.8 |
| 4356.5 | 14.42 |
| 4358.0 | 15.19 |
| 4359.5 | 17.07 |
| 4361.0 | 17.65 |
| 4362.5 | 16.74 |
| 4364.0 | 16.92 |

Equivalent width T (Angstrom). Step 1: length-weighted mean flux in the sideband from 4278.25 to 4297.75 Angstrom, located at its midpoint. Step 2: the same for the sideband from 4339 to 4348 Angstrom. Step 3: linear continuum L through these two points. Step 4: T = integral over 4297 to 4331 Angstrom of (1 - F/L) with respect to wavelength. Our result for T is 5.4 Angstrom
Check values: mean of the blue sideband 17.1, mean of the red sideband 21.2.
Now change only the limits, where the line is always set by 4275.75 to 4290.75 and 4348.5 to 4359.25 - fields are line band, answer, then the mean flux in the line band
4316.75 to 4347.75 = -3.4 Angstrom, 17.3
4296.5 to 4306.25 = 0.0 Angstrom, 16.4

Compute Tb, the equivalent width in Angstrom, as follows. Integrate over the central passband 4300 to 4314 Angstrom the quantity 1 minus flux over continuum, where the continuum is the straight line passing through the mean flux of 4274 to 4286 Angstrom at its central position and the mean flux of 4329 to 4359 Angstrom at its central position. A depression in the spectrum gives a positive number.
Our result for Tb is 0.6 Angstrom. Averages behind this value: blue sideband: 17.1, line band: 16.3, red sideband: 16.7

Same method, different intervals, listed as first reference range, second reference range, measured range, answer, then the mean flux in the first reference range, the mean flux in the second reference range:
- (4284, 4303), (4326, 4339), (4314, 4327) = -1.1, 17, 14.5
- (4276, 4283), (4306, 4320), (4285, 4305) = -0.3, 17.3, 16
